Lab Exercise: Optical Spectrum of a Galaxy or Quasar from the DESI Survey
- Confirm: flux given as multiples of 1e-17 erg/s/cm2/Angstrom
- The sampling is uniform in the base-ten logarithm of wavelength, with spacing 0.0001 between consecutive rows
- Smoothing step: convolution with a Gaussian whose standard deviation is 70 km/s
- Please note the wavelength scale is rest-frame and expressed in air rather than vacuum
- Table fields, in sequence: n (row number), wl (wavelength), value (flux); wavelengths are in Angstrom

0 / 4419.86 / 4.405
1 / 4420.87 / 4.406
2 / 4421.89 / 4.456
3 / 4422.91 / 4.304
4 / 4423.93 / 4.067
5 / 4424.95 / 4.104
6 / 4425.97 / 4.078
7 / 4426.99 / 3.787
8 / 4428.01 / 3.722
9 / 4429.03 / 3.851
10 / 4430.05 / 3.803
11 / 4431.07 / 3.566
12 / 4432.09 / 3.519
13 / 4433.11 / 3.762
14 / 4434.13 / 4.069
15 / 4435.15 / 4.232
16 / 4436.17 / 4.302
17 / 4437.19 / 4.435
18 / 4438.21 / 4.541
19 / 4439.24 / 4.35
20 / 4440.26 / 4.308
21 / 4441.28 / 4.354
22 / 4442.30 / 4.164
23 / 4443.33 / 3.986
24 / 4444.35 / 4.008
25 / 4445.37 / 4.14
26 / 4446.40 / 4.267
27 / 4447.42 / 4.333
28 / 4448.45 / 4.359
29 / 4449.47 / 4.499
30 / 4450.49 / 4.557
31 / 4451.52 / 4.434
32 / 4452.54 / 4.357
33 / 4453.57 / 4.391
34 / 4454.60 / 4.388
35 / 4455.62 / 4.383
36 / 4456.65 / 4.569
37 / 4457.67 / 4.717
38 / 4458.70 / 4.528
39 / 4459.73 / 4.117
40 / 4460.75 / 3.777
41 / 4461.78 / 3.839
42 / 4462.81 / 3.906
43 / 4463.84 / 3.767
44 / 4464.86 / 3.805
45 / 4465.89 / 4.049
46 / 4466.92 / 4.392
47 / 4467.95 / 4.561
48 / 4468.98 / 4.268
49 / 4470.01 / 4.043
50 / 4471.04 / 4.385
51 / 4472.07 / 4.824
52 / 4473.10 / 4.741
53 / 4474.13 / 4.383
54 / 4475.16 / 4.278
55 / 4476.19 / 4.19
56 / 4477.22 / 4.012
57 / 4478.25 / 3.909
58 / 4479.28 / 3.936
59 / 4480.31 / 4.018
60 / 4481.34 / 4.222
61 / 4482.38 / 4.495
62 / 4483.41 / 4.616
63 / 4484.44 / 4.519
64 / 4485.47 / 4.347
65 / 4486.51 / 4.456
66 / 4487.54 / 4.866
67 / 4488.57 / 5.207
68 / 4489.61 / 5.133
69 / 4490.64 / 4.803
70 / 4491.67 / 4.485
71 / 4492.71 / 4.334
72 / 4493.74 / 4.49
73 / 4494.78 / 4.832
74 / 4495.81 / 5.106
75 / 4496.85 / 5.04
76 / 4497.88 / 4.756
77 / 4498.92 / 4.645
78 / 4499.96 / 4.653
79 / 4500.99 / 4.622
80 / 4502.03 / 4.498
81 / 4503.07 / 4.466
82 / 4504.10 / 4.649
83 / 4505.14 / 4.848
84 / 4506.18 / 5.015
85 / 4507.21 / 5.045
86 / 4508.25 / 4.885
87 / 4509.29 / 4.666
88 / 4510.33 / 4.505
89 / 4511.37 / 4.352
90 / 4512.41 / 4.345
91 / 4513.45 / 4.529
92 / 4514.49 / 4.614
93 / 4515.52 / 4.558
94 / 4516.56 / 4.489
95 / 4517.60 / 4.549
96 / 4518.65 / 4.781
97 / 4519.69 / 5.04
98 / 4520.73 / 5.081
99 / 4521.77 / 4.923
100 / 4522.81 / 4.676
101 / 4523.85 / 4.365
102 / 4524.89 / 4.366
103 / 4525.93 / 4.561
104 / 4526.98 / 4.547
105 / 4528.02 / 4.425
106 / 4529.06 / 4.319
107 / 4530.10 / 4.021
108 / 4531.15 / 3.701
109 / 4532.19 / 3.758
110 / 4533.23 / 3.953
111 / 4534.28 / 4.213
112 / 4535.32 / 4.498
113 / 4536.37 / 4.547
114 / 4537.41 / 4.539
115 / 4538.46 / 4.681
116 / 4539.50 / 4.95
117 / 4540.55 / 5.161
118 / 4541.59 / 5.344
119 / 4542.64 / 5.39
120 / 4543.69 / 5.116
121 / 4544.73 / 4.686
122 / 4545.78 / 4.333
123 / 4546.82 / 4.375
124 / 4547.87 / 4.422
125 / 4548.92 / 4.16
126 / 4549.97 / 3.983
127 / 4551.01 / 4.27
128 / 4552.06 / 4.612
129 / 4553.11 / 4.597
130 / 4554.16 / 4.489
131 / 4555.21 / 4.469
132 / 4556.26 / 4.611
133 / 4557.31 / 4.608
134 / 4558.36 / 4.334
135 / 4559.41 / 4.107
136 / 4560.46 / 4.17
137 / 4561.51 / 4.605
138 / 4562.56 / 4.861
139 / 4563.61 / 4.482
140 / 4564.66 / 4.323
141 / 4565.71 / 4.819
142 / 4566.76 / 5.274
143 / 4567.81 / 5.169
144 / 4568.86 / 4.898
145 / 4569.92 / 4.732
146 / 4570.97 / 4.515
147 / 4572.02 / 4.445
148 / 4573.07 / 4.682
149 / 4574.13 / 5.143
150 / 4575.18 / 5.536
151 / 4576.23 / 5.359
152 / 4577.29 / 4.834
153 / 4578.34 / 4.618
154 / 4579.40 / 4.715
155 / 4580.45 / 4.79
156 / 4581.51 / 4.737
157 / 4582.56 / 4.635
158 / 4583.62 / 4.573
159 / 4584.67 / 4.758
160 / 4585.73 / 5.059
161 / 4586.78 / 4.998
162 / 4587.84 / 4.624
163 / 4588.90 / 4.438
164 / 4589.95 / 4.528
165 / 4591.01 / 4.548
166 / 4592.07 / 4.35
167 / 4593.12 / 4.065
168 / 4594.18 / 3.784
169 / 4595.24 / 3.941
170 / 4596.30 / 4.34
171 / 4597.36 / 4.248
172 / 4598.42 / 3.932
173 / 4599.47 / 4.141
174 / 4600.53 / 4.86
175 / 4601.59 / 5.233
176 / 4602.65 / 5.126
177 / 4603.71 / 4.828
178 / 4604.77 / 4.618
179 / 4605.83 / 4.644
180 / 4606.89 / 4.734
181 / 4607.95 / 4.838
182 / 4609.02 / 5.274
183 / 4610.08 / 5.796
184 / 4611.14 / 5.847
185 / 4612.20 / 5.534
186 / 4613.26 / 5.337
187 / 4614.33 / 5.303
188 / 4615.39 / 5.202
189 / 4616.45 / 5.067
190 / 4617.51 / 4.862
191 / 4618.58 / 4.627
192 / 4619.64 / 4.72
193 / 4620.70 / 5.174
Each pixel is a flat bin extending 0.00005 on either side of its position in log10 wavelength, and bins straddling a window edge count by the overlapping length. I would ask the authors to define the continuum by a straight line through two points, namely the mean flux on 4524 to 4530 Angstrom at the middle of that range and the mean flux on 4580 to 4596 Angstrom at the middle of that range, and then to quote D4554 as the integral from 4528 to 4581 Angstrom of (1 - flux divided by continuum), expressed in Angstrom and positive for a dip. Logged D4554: -1.70 Angstrom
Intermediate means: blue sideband 4.41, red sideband 4.52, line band 4.6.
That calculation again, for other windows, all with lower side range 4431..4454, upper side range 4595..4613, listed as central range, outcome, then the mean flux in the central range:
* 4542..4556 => 0.3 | 4.54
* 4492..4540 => -0.7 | 4.57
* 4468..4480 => 0.2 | 4.28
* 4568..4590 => -0.3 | 4.8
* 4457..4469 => 0.4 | 4.14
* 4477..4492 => -0.3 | 4.48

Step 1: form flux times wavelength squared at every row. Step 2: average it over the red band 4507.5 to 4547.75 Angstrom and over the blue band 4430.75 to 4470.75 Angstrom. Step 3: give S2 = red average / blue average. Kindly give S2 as 1.12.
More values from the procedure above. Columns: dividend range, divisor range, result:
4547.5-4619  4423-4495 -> 1.17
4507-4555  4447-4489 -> 1.08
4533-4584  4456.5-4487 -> 1.14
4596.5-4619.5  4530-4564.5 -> 1.13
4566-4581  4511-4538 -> 1.13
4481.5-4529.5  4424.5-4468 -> 1.15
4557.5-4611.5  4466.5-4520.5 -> 1.07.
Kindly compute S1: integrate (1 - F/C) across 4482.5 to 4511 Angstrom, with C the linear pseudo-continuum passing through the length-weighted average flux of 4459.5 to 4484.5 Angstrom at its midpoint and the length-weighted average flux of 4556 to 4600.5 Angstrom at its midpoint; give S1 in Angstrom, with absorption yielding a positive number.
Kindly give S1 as -2.8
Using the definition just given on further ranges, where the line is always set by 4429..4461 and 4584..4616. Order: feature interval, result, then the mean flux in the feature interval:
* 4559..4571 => -0.1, 4.68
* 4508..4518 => -0.2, 4.54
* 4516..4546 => -0.4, 4.59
